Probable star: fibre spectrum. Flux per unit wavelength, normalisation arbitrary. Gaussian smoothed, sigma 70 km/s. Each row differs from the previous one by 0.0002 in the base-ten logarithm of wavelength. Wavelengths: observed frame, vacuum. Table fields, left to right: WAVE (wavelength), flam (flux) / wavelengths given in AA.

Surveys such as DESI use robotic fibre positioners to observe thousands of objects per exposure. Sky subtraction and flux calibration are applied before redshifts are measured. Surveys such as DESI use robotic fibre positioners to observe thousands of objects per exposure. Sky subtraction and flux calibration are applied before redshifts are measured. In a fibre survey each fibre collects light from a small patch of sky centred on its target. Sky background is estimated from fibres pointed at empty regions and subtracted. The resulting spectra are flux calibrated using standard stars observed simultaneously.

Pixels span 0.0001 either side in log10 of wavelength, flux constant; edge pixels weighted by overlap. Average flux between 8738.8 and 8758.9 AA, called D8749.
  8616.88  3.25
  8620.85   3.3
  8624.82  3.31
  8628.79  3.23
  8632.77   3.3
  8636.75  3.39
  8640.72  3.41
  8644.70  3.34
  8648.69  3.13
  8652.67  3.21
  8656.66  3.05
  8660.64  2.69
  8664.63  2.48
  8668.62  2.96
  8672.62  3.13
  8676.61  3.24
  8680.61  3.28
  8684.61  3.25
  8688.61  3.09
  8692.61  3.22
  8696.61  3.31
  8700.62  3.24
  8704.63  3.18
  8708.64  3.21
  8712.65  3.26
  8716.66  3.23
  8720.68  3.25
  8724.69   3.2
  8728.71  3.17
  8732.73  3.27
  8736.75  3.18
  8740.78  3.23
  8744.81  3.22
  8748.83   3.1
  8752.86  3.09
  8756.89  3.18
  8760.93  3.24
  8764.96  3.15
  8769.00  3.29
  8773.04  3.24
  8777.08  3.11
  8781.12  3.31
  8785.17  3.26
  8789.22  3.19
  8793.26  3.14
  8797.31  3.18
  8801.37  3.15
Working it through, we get 3.16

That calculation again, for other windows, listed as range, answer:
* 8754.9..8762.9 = 3.21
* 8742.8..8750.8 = 3.16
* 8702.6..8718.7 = 3.22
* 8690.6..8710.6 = 3.23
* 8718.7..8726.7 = 3.23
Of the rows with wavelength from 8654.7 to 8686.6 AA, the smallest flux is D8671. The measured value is 2.48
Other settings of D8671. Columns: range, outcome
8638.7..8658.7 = 3.05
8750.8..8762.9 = 3.09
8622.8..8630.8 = 3.23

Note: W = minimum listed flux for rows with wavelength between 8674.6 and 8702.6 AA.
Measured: 3.09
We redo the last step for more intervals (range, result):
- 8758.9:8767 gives 3.15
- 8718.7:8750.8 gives 3.1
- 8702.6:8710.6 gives 3.18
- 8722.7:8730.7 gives 3.17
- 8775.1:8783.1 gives 3.11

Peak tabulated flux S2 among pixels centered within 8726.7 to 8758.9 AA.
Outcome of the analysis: 3.27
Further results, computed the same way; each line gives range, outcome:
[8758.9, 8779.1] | 3.29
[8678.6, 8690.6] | 3.28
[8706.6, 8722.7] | 3.26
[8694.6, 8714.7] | 3.31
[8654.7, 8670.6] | 3.05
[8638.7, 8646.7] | 3.41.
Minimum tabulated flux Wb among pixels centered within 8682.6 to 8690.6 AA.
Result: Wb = 3.09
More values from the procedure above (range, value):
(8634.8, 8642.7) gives 3.39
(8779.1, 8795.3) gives 3.14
